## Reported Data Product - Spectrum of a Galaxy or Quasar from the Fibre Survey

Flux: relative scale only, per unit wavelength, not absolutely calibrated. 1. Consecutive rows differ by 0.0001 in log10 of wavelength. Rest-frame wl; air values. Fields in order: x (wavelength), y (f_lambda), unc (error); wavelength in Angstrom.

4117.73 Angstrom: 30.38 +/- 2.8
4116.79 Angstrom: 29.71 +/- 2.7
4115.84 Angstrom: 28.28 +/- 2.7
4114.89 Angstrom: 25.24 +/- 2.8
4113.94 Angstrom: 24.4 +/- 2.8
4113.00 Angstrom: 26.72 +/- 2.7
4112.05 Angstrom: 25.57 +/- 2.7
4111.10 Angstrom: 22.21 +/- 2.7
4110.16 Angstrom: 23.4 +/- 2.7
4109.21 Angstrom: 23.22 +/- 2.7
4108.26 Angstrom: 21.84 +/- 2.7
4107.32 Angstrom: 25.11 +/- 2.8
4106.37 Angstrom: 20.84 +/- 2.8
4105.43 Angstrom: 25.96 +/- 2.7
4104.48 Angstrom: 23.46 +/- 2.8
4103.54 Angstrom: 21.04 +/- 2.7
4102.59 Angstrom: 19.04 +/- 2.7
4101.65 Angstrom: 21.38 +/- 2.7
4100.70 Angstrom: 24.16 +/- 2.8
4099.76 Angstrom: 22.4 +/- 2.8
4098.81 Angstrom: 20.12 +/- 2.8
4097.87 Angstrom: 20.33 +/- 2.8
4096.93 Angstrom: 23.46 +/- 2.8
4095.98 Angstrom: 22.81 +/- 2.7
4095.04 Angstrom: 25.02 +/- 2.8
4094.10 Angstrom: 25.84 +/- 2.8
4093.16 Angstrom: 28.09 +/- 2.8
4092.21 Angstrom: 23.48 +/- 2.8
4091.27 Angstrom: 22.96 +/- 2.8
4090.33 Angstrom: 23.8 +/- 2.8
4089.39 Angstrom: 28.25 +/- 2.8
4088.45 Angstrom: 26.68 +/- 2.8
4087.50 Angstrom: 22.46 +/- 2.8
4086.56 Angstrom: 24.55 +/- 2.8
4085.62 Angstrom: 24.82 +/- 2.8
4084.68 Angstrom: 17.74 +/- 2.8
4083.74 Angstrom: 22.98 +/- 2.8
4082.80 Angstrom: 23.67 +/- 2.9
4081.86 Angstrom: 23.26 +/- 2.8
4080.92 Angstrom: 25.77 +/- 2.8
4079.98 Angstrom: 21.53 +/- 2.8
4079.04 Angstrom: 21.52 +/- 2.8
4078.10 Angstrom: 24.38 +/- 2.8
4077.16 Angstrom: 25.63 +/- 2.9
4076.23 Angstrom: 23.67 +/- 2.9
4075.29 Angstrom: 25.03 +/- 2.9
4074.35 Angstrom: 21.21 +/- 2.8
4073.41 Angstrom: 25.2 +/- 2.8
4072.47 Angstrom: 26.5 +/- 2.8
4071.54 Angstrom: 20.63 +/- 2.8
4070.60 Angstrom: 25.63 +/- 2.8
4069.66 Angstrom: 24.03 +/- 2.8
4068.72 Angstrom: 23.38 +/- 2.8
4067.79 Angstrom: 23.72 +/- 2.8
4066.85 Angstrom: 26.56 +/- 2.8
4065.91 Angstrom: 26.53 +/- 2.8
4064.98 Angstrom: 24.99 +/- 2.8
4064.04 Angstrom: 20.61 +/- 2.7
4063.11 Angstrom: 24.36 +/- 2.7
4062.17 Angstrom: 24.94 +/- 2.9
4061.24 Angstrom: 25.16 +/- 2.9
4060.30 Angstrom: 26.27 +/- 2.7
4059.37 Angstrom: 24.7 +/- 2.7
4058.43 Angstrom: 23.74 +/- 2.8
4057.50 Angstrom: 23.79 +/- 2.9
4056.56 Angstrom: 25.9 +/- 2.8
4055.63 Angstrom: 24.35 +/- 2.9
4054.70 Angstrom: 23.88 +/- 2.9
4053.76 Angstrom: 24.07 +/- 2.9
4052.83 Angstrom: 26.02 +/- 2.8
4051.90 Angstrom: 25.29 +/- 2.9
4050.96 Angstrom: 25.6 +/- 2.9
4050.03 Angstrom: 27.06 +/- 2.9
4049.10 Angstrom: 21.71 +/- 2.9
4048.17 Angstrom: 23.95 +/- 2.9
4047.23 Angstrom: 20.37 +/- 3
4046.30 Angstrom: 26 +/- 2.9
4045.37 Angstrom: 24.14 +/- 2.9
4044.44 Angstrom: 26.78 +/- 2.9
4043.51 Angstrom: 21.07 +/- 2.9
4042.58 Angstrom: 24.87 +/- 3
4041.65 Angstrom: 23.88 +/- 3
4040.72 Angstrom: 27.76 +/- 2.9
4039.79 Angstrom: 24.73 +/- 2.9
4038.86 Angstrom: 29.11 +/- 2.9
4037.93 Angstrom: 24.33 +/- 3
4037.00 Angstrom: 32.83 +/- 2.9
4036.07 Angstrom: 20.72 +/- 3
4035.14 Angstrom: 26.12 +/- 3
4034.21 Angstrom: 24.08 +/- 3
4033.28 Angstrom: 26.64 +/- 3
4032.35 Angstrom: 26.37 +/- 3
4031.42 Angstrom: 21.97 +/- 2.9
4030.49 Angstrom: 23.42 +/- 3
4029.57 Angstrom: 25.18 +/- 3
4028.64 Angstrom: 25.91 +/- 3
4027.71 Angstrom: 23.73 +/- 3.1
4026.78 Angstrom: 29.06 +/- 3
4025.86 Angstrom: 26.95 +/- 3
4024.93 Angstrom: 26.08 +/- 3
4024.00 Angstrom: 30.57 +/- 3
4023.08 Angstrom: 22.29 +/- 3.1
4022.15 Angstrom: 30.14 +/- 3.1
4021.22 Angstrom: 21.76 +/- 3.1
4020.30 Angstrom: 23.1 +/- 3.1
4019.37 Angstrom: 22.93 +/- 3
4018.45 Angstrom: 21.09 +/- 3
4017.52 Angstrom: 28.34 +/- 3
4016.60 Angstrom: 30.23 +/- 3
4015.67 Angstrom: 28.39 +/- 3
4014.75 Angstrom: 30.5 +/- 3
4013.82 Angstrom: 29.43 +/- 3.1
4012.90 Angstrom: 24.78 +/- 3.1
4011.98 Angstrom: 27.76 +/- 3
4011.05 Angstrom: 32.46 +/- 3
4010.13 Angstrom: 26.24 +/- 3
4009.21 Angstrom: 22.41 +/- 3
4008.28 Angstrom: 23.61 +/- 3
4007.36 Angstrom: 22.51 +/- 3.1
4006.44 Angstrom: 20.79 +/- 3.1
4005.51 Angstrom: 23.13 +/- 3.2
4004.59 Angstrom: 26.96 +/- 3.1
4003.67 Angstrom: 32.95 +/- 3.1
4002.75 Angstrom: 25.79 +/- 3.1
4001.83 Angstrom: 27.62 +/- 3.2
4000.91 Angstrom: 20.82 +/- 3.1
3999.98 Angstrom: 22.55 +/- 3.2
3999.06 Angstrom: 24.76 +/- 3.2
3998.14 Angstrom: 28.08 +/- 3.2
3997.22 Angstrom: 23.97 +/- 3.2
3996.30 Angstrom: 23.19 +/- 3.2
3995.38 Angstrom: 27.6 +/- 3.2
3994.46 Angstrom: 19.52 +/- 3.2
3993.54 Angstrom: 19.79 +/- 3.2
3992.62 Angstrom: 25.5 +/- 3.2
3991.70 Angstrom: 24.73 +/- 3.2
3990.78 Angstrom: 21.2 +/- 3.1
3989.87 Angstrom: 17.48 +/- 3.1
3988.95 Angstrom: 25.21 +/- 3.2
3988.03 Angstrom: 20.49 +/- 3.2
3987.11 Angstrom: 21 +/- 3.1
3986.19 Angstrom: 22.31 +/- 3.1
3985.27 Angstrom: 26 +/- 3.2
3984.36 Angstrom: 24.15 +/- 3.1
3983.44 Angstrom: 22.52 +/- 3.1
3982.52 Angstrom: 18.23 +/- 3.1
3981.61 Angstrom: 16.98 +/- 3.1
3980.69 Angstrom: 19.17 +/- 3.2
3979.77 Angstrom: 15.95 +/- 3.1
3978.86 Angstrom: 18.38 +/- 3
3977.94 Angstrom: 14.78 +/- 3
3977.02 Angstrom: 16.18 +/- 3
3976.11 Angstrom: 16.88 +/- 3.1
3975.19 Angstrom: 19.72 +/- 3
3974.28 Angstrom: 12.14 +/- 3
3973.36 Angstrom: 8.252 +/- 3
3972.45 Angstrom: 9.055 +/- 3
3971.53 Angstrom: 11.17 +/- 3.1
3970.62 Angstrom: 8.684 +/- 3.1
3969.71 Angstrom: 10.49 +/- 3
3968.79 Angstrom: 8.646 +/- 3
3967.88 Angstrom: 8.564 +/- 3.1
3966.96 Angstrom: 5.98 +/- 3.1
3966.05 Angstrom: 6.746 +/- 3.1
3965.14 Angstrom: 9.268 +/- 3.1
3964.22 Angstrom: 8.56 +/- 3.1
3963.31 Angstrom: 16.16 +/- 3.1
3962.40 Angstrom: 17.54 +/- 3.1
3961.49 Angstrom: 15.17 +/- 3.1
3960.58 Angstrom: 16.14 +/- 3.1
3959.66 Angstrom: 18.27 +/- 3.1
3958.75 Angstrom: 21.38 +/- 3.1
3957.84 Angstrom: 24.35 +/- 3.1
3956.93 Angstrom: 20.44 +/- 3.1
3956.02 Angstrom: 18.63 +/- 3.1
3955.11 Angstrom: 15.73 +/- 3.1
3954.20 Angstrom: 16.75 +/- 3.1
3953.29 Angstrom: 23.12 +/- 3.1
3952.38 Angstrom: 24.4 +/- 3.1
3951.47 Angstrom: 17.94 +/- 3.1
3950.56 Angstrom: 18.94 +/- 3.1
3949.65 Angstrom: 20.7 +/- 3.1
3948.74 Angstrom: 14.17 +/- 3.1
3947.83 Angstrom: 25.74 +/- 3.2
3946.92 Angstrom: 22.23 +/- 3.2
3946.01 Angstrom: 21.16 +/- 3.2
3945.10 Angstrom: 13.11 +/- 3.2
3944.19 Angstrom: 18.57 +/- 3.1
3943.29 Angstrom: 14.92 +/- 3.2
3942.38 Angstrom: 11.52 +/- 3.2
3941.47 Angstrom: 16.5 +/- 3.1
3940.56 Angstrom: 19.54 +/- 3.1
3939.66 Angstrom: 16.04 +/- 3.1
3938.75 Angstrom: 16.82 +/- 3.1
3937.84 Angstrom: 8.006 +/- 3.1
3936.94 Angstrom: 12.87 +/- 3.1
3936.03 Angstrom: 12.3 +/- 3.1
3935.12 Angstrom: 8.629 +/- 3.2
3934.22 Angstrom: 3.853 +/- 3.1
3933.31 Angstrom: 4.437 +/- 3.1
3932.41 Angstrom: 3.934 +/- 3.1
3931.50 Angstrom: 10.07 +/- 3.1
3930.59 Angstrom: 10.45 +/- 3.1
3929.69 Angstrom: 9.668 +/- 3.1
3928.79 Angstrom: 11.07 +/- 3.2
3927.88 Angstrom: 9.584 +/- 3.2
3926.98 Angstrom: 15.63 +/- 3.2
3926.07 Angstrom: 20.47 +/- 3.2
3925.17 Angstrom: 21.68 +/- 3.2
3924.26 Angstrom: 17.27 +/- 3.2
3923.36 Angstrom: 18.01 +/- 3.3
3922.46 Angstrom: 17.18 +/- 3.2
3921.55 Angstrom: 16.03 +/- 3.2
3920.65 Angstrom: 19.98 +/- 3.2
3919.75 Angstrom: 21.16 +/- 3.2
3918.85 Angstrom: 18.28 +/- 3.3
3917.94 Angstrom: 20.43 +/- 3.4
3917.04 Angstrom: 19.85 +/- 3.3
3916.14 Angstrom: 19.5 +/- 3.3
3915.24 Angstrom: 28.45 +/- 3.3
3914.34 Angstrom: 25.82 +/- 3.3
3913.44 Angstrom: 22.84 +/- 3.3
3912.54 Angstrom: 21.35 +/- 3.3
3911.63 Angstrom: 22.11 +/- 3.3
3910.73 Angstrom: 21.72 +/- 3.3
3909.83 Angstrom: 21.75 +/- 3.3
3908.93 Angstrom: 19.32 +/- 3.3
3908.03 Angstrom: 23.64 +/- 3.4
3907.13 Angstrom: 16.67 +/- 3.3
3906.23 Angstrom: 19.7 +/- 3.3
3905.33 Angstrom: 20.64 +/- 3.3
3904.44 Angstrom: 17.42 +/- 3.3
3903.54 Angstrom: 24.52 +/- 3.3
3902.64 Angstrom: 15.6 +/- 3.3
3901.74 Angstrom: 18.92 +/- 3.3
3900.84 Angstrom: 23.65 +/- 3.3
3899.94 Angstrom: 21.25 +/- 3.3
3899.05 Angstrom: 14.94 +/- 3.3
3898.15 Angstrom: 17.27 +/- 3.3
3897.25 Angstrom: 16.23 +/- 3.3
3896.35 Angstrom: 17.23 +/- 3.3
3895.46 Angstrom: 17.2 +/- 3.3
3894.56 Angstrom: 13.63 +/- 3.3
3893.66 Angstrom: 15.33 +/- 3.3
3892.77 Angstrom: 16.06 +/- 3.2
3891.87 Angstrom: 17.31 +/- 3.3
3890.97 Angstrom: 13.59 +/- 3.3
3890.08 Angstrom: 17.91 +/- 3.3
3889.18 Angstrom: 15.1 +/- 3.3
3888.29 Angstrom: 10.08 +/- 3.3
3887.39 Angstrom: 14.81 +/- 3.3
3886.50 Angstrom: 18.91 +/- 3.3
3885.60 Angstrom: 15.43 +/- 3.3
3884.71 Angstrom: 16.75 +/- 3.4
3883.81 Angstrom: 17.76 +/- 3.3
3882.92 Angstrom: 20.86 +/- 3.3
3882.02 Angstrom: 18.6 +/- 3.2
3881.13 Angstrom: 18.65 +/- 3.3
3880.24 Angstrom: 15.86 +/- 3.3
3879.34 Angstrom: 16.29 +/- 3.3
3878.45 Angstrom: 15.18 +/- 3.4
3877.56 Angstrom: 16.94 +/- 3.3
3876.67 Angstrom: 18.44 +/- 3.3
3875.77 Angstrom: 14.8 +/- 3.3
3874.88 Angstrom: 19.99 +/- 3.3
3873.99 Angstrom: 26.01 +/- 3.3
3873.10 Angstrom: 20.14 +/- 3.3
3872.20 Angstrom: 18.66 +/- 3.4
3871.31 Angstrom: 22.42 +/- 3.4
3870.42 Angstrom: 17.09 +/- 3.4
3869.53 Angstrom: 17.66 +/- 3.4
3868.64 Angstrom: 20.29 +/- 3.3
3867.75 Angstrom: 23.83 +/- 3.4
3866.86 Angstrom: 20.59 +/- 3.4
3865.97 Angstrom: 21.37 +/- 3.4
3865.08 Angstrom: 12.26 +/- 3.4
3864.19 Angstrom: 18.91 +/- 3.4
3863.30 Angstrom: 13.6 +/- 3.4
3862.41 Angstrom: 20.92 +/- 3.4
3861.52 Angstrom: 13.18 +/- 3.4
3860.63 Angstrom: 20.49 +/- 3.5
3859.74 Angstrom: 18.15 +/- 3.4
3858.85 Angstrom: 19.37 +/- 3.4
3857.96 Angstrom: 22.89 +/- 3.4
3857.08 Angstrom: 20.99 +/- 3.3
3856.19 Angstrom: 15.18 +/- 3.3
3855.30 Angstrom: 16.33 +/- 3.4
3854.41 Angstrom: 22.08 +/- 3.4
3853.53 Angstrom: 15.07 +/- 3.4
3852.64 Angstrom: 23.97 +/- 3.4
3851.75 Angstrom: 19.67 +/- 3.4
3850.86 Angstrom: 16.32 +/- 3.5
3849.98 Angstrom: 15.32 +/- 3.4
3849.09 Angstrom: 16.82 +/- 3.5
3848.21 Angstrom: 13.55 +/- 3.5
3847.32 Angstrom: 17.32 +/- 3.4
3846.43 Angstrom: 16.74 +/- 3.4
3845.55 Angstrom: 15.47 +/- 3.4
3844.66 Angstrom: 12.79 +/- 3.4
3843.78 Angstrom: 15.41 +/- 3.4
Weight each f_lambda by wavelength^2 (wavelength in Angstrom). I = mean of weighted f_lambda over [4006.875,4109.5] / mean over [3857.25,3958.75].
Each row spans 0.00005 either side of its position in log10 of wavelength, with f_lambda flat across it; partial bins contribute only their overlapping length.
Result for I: 1.5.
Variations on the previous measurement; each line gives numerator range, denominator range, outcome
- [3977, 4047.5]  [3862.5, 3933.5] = 1.45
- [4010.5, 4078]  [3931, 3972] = 1.81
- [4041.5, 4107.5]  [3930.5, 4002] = 1.48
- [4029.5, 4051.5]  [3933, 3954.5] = 1.63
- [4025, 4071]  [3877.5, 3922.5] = 1.45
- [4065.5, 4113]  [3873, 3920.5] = 1.39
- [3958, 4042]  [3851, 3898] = 1.30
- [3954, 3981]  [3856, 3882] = 0.80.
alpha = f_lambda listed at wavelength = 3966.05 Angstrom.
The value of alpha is 6.746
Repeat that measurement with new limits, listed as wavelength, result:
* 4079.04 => 21.52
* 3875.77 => 14.8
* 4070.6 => 25.63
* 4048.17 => 23.95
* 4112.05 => 25.57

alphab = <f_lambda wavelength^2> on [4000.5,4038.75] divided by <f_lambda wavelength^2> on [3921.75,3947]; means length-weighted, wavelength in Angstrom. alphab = 1.98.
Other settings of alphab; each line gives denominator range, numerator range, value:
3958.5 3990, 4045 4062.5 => 1.64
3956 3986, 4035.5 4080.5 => 1.67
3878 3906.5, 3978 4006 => 1.39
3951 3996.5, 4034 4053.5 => 1.49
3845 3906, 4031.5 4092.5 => 1.50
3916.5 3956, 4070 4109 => 1.60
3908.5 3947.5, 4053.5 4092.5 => 1.58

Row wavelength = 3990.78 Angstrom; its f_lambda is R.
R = 21.2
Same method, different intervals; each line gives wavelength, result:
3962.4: 17.54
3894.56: 13.63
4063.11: 24.36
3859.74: 18.15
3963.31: 16.16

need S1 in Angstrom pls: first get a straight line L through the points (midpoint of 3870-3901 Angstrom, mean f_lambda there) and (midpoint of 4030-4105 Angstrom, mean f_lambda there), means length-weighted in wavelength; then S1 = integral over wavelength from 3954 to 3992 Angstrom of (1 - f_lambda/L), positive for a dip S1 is 7.9 Angstrom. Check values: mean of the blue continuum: 17.4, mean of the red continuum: 24.2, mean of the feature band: 16.4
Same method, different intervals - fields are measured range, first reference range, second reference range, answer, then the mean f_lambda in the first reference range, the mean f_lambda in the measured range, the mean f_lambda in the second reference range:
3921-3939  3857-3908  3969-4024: 6.68 Angstrom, 18.1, 12.4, 22.1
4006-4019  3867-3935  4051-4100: -2.73 Angstrom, 17.6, 26.3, 24.1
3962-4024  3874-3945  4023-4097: 1.86 Angstrom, 16.8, 20.8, 24.7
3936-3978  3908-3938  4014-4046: 8.18 Angstrom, 16.4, 15.4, 25.8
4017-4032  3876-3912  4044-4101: -1.85 Angstrom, 17.8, 25.2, 24.1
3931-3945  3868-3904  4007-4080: 5.76 Angstrom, 17.7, 11.9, 25.1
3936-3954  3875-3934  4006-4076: 1.98 Angstrom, 17.4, 17.5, 25.1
